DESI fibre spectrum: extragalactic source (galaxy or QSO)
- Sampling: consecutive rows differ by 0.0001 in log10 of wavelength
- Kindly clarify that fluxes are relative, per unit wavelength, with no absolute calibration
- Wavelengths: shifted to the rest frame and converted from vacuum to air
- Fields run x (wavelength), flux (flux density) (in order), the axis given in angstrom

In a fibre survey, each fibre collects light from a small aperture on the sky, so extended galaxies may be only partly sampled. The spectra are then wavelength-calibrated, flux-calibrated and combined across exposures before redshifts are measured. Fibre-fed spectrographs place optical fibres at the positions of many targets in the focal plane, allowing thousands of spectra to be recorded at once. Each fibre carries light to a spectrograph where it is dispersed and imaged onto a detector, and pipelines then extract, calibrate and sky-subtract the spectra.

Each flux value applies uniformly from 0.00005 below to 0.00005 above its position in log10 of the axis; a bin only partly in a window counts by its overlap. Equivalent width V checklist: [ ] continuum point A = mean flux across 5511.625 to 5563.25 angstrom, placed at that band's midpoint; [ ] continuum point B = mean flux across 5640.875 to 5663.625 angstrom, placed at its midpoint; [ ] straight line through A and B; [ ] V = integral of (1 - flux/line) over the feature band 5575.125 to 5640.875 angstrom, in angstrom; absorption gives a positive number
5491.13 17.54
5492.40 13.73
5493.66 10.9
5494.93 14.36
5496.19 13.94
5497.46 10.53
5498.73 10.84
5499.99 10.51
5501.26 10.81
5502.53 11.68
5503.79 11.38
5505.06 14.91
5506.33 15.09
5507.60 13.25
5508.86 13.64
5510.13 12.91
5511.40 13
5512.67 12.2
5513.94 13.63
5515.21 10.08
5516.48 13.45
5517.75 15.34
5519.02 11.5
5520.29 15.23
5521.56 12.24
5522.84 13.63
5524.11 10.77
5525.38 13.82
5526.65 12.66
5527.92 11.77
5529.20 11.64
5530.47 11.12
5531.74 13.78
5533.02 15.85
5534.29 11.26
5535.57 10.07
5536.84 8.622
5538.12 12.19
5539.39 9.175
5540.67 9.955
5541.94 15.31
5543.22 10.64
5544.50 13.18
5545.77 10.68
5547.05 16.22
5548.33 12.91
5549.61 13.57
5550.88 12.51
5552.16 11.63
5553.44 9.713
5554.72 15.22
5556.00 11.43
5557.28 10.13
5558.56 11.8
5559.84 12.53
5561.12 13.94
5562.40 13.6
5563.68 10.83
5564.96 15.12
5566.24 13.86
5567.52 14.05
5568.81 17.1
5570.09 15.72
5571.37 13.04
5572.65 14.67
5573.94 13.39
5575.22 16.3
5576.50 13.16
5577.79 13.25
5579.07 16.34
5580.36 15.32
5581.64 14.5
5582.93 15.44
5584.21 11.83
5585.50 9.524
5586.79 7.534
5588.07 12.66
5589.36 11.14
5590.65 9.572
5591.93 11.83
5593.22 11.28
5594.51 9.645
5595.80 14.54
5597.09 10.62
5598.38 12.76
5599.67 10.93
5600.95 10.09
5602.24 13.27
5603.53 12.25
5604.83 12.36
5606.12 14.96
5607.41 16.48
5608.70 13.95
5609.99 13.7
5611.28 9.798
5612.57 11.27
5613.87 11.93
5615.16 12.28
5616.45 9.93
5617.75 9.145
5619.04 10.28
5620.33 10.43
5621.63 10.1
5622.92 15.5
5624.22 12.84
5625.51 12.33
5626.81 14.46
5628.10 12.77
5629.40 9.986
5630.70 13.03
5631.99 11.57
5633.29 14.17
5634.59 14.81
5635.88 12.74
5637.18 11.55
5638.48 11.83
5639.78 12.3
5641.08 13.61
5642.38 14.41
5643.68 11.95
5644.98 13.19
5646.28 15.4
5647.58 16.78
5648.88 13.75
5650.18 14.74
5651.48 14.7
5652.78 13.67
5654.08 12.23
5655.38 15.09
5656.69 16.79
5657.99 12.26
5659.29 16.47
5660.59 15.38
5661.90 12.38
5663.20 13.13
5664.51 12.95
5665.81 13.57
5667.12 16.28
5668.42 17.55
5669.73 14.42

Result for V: 5.7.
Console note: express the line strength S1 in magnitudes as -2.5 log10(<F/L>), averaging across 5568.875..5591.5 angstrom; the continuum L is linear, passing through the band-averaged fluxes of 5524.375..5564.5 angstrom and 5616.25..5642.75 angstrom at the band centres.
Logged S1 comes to -0.09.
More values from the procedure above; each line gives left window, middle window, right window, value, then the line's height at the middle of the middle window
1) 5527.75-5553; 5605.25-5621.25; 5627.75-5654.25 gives 0.09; 13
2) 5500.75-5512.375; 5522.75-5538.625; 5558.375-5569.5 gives 0.11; 13.3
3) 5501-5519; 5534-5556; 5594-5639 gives 0.07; 12.7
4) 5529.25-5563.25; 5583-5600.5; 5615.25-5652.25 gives 0.12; 12.5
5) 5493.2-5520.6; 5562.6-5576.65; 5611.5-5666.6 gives -0.12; 12.8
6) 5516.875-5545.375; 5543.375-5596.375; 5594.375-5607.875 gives -0.04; 12.4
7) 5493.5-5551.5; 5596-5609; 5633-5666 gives 0.04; 13.3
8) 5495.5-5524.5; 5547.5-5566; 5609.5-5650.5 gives 0.00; 12.6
